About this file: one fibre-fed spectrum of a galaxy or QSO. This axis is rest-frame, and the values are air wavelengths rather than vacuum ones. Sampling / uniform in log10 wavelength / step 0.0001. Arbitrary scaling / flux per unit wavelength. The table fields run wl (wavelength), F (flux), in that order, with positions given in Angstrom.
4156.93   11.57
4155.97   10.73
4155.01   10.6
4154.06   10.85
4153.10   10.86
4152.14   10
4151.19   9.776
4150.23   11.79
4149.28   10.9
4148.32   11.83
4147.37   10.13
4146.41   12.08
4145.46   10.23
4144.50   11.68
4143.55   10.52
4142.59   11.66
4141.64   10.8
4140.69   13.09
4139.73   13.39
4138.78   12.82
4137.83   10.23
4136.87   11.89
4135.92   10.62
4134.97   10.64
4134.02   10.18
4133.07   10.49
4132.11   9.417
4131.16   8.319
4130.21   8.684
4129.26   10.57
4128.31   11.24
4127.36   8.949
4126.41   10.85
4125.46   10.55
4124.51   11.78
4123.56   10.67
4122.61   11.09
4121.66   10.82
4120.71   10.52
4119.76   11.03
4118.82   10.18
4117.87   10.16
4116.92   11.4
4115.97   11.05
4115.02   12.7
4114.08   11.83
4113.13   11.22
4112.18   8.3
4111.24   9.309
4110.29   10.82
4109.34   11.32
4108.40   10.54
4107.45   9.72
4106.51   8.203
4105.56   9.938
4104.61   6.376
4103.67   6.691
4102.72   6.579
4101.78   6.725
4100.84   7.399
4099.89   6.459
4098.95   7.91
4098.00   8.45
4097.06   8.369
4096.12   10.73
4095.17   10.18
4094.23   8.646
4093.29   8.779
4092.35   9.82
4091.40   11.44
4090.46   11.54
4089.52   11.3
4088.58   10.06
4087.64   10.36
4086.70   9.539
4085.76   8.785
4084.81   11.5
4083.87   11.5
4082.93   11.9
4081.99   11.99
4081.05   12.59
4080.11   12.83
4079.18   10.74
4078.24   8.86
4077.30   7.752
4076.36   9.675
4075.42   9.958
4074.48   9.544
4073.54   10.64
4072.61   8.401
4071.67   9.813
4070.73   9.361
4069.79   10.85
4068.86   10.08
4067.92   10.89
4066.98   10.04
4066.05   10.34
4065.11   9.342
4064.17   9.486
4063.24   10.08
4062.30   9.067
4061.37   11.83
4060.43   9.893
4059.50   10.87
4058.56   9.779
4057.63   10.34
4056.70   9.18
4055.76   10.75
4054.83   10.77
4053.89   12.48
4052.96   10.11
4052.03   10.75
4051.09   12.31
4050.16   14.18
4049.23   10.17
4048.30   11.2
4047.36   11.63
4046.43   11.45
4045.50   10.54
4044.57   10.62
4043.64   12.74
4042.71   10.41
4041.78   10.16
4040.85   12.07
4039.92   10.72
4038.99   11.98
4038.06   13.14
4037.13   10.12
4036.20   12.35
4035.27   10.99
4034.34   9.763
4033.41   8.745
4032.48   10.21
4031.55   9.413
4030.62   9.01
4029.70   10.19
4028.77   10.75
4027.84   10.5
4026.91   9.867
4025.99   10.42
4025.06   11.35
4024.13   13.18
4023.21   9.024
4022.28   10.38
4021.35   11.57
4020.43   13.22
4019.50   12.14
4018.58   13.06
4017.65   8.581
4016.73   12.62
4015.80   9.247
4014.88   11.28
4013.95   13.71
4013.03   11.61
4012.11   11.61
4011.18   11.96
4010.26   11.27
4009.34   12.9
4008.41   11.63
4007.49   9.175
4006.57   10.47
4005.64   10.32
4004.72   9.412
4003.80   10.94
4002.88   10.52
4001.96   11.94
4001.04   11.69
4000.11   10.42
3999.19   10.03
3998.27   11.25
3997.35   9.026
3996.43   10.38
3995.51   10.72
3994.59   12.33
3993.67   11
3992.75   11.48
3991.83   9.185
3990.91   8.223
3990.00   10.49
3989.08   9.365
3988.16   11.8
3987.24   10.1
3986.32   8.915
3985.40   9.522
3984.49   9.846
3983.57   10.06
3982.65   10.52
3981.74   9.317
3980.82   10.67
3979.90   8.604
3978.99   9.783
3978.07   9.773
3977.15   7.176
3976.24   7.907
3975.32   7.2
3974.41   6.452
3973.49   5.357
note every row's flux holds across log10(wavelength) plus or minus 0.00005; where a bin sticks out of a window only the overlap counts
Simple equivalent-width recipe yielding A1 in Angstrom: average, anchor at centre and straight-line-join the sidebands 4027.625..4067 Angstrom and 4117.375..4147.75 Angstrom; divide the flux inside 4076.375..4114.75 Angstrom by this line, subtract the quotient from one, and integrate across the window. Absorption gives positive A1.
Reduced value 3.82 Angstrom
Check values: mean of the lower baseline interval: 10.7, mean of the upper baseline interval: 10.8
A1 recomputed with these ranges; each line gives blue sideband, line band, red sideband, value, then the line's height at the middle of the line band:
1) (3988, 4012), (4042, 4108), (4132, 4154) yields 5.2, 10.9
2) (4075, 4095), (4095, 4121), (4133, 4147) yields 3.4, 10.8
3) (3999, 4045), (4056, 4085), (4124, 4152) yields 1.7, 10.9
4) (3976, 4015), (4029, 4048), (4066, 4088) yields -0.8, 10.4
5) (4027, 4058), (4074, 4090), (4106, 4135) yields 0.2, 10.6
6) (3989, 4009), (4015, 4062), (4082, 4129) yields -3.0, 10.3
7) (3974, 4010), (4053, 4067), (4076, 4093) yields 0.3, 10.5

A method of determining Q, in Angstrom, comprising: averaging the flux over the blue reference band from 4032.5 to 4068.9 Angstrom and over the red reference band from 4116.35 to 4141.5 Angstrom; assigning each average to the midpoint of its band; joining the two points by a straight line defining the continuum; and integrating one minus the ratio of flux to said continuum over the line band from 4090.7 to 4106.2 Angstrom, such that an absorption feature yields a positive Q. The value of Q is 3.3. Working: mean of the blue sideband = 10.8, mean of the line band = 8.45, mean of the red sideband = 10.8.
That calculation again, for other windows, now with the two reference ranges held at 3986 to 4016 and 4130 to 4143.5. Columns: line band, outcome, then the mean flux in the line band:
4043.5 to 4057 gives -0.5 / 11.2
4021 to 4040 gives 0.3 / 10.6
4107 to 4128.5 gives 0.4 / 10.7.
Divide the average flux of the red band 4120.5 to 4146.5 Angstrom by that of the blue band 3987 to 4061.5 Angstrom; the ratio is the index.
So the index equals 0.99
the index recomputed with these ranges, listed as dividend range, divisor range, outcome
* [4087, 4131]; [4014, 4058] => 0.89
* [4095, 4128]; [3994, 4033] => 0.89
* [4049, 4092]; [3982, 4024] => 0.97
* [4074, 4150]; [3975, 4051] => 0.96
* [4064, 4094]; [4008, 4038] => 0.93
